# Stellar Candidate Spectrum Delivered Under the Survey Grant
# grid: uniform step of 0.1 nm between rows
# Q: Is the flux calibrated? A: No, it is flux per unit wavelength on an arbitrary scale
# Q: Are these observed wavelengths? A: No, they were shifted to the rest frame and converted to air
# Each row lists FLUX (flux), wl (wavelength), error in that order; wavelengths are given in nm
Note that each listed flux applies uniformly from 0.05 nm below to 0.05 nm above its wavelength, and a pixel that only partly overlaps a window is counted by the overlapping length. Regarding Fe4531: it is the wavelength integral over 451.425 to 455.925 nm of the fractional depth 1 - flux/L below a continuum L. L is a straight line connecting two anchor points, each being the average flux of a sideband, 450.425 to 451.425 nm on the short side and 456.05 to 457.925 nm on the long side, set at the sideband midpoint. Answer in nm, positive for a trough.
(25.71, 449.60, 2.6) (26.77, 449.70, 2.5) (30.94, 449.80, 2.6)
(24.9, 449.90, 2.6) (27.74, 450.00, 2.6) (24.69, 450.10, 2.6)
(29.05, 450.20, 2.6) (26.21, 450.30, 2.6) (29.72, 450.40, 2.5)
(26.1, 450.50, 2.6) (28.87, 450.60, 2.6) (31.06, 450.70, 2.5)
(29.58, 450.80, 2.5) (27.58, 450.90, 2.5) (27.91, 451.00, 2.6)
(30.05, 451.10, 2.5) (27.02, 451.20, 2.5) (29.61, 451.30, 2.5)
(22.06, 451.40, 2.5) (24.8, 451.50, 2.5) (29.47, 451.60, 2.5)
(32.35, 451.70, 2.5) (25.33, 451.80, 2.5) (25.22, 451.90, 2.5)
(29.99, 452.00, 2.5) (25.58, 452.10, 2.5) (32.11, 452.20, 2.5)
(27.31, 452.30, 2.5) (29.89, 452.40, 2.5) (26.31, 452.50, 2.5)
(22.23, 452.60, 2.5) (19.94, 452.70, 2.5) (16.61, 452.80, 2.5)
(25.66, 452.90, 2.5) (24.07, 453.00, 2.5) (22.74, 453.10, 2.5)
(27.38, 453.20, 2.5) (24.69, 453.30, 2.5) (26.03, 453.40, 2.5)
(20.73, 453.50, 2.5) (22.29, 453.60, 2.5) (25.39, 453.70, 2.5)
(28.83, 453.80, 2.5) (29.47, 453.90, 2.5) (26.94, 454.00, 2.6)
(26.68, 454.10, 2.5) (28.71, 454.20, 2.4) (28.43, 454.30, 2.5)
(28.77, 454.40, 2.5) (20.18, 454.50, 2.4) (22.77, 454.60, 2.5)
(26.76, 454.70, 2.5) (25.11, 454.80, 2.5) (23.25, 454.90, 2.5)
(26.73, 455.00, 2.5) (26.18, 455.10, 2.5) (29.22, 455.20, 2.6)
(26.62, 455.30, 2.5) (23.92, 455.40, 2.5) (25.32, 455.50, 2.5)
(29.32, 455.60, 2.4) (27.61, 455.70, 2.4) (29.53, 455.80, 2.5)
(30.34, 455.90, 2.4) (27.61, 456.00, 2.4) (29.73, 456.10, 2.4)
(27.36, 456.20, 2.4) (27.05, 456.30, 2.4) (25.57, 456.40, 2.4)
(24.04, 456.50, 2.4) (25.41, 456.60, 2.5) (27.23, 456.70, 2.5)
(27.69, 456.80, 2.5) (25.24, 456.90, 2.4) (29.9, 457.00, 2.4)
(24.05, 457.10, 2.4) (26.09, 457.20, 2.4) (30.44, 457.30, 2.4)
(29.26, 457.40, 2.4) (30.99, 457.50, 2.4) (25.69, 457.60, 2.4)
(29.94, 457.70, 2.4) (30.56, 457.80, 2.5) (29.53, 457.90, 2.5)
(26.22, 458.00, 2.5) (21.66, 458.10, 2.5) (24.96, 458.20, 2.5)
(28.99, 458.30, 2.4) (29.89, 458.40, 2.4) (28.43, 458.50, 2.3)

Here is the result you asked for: 0.29 nm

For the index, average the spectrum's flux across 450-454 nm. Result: 26.5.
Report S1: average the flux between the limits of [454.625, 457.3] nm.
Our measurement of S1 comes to 26.8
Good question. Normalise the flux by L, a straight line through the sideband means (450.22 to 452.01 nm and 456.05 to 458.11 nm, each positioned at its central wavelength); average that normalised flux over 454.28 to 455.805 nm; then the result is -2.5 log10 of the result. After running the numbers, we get 0.06 mag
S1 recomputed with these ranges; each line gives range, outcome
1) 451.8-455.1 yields 25.5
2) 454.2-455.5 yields 25.8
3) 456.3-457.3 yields 26.4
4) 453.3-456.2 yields 26.5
